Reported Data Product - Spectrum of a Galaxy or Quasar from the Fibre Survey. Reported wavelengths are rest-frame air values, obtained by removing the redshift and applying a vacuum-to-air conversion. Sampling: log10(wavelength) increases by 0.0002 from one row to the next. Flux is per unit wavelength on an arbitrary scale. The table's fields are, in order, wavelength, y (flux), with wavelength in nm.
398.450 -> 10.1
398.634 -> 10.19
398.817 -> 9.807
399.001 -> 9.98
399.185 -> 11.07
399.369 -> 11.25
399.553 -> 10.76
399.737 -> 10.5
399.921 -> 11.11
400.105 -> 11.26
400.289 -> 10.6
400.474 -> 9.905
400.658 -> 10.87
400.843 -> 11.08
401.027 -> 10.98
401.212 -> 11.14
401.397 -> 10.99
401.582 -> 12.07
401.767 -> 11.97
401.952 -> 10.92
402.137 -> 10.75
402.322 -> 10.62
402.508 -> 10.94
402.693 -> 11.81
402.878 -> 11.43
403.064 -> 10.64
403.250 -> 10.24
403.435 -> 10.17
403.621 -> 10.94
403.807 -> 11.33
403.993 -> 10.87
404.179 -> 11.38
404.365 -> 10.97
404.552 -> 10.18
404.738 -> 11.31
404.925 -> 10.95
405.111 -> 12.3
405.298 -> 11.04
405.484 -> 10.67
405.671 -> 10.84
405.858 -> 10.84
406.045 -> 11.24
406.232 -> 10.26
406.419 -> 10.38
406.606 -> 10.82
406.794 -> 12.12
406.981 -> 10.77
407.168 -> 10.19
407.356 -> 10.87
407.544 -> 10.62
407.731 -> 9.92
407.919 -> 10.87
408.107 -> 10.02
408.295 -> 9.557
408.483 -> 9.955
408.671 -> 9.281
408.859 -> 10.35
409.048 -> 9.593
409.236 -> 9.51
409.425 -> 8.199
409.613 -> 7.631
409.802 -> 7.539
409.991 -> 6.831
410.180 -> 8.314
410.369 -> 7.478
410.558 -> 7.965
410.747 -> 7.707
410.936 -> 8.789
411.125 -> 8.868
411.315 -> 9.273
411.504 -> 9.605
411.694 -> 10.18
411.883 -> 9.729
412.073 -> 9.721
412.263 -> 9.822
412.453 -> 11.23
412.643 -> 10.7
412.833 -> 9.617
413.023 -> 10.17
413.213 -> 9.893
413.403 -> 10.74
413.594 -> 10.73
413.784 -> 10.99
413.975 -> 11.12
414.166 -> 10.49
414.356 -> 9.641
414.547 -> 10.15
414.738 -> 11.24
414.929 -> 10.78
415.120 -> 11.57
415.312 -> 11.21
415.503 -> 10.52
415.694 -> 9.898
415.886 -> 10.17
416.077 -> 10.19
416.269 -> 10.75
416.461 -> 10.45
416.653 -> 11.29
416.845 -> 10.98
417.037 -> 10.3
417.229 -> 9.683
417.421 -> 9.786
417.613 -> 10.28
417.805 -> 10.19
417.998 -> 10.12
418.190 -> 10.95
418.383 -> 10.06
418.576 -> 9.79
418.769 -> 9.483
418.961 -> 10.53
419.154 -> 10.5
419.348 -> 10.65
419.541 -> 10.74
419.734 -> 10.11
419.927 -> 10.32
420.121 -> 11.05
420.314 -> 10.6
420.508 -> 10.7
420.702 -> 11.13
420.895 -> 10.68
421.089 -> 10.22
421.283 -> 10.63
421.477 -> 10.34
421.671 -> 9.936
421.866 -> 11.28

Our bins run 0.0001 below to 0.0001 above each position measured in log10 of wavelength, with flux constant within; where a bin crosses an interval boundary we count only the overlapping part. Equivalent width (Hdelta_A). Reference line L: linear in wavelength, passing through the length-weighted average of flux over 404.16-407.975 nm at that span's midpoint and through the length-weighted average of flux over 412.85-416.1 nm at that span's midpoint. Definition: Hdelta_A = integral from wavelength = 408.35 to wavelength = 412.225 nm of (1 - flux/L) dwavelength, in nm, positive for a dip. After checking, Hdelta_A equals 0.67 nm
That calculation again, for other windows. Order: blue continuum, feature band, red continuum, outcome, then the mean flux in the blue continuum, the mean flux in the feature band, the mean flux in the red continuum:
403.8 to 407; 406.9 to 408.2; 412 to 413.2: 0.04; 11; 10.5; 10.2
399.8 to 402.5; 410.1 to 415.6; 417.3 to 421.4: 0.35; 11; 9.95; 10.4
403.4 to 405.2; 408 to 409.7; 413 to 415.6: 0.24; 11.1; 9.36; 10.7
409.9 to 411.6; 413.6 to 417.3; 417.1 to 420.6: -0.45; 8.32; 10.6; 10.3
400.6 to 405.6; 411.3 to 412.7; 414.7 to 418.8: 0.08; 11.1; 10.1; 10.4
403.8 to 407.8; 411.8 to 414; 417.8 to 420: 0.05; 10.9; 10.4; 10.3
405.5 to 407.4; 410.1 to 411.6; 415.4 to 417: 0.31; 10.8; 8.5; 10.5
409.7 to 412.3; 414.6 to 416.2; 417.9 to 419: -0.19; 8.67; 10.7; 10.1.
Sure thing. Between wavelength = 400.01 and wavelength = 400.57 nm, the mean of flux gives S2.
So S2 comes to 10.6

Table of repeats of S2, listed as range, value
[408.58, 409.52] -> 9.39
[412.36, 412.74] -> 11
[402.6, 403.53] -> 10.9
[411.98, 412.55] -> 10.3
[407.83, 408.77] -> 9.94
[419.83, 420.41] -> 10.7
